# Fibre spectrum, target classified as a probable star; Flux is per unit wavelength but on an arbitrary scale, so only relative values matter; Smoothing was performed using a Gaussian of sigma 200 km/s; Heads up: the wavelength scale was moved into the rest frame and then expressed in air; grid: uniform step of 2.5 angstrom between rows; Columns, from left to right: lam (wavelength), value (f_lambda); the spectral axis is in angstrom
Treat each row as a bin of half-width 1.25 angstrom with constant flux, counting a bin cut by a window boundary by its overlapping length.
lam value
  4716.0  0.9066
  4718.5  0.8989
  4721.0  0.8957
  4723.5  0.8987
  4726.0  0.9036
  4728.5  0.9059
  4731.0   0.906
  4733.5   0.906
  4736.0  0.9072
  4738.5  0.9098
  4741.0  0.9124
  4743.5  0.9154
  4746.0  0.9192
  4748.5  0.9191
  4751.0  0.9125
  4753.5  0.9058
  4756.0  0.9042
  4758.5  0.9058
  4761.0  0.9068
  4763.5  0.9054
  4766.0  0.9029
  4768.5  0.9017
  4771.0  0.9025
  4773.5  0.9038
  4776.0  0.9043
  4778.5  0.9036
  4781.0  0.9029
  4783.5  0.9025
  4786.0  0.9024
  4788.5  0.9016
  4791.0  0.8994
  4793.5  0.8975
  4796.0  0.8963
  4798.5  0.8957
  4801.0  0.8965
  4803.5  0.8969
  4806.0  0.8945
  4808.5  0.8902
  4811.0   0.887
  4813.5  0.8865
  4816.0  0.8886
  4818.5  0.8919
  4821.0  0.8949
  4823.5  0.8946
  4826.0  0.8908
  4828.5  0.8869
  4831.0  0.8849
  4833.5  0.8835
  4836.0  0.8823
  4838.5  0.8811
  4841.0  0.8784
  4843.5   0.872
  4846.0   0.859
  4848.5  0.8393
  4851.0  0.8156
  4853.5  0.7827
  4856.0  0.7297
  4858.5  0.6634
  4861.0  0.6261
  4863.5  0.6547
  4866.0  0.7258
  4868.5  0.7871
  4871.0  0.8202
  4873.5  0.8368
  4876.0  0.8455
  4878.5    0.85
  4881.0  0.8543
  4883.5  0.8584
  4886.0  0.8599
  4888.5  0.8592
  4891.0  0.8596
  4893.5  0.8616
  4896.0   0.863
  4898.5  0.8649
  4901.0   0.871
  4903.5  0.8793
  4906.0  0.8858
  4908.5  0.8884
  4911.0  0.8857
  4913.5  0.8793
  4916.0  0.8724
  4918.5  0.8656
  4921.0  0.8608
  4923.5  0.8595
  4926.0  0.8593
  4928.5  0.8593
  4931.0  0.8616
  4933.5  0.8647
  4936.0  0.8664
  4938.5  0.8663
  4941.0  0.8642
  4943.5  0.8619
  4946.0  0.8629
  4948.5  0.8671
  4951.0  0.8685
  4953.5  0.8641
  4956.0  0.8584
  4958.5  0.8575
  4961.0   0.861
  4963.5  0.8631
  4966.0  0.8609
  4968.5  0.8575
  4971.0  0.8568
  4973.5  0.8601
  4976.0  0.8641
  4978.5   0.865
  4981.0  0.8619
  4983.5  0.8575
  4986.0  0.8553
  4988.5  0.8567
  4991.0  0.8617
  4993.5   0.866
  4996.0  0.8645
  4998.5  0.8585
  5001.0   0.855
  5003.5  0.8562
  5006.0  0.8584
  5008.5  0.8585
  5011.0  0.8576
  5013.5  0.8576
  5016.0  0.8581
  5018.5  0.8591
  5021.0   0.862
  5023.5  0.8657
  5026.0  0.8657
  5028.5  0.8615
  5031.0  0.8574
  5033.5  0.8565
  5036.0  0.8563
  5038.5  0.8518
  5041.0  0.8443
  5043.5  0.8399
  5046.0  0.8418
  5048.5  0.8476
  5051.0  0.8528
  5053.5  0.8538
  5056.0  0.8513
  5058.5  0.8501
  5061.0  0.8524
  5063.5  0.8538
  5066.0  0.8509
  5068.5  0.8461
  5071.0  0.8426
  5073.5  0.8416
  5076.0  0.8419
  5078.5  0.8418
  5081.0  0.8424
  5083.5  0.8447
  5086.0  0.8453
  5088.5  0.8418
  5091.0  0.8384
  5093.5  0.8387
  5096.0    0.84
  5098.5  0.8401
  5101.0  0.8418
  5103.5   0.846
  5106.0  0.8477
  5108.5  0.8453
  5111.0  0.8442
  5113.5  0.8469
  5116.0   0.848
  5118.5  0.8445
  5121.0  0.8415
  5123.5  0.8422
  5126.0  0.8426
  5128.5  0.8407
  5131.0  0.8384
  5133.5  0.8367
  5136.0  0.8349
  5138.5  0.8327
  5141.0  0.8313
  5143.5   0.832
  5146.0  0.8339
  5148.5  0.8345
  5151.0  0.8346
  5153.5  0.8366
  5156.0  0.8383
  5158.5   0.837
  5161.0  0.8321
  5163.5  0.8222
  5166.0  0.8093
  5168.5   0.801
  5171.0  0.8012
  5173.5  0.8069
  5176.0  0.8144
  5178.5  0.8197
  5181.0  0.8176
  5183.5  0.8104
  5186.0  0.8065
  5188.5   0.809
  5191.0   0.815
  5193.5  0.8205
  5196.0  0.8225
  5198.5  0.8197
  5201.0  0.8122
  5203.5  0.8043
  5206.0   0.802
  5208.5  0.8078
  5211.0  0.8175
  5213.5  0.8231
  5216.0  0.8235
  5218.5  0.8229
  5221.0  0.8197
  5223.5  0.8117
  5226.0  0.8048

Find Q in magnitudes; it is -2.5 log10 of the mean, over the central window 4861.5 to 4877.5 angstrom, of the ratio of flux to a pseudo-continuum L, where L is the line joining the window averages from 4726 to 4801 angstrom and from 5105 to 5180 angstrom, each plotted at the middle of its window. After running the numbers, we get 0.15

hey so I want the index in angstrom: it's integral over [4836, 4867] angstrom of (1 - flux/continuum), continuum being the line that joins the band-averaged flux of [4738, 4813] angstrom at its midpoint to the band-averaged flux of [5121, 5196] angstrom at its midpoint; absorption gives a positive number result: 3.7 angstrom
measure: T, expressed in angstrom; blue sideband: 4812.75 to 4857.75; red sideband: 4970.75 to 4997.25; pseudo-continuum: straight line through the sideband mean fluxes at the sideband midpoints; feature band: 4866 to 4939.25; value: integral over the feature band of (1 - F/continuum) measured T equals 0.3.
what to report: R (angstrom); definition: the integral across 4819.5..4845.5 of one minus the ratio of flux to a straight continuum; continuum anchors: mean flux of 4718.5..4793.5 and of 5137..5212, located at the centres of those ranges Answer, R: 0.2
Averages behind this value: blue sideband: 0.906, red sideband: 0.819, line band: 0.884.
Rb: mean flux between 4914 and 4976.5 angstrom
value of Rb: 0.863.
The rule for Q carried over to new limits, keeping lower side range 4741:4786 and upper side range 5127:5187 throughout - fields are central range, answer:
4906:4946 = 0.01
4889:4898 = 0.02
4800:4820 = 0.01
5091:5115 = -0.01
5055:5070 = -0.01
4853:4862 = 0.26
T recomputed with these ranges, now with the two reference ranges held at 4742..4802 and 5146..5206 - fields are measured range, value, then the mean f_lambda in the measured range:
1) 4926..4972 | 0.2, 0.862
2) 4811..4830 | 0.1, 0.89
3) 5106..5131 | -0.4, 0.844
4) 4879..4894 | 0.4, 0.858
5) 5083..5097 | -0.1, 0.841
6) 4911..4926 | 0.1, 0.868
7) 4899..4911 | -0.1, 0.881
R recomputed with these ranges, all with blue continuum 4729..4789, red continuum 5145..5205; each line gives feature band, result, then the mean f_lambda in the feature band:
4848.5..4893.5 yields 4.6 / 0.793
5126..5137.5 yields -0.1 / 0.838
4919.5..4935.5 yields 0.2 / 0.861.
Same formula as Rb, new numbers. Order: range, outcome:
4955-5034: 0.86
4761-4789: 0.903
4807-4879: 0.832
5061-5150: 0.842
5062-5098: 0.844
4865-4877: 0.804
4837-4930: 0.833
